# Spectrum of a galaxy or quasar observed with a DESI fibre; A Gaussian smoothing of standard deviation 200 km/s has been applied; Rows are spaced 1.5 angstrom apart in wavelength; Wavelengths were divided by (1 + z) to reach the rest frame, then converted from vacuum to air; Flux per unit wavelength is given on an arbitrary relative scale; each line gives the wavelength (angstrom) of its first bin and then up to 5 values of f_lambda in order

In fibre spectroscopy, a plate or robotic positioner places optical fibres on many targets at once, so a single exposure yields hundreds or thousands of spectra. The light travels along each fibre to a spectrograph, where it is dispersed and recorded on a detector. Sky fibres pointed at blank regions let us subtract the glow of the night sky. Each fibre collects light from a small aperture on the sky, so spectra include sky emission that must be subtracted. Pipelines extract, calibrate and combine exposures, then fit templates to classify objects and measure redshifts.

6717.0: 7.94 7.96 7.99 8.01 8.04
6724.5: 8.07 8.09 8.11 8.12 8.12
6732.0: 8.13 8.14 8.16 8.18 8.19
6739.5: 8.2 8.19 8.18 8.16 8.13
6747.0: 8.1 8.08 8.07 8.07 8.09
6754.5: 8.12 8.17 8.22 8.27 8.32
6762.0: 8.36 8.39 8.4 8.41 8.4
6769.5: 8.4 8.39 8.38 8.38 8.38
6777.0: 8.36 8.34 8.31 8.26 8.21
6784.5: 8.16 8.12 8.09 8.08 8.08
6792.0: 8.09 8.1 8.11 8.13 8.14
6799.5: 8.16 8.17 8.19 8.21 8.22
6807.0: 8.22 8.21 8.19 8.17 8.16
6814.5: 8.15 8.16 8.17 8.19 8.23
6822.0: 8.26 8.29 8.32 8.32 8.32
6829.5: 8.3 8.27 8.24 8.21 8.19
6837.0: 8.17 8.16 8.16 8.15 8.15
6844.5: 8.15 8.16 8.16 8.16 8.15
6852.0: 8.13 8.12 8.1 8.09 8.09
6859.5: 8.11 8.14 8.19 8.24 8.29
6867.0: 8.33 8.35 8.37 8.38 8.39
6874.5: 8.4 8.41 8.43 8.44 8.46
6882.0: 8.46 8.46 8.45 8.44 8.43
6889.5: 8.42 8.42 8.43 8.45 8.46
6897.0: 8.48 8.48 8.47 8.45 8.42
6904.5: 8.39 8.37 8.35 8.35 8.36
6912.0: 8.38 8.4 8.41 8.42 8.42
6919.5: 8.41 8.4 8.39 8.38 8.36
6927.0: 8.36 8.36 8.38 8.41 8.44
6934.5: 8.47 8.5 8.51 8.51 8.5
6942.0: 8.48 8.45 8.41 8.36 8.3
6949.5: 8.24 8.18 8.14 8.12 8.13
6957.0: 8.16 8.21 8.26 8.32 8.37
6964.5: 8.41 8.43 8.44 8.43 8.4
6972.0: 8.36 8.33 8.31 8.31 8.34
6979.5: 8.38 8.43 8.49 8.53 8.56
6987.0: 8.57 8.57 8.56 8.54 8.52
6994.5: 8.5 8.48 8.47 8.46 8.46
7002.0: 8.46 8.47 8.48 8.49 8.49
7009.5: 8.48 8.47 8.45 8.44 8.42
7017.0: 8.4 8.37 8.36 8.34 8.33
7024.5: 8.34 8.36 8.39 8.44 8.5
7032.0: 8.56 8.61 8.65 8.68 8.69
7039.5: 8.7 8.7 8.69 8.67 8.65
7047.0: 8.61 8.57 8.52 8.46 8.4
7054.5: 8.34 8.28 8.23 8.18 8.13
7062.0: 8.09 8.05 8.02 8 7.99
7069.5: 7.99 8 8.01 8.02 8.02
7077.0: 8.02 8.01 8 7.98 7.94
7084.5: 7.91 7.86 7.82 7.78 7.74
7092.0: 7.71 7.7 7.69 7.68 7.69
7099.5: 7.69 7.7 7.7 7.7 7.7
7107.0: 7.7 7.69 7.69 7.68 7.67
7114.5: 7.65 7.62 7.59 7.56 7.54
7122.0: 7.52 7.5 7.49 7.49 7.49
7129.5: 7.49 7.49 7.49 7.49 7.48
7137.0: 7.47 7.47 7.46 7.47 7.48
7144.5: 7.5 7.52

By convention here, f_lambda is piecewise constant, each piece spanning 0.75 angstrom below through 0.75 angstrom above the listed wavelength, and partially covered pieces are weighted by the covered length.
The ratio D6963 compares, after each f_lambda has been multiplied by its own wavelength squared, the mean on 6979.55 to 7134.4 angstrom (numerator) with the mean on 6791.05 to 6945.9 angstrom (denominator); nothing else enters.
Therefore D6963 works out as 1.0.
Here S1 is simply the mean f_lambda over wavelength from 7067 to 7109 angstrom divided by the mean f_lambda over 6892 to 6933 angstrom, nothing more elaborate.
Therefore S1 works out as 0.93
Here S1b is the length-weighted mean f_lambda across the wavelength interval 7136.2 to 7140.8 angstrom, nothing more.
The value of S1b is 7.47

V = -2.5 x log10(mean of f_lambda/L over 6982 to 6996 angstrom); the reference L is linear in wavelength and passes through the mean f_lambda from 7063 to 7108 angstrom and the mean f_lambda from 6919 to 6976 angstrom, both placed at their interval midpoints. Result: -0.043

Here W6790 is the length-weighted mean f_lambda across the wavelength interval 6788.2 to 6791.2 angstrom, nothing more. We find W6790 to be 8.08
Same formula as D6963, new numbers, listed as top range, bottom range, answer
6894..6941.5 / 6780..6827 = 1.06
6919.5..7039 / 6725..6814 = 1.09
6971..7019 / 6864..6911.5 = 1.04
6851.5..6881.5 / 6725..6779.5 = 1.04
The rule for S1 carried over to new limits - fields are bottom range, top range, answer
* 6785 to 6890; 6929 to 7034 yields 1.02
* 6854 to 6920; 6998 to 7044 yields 1.01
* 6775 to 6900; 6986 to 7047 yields 1.03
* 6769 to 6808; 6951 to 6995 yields 1.02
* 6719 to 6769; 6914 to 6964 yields 1.02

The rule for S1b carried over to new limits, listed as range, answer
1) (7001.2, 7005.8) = 8.47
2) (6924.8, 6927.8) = 8.36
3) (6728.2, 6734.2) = 8.13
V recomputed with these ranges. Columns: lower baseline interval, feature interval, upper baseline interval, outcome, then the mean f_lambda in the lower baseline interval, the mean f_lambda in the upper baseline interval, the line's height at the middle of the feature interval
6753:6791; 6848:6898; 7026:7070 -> 0.00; 8.28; 8.41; 8.33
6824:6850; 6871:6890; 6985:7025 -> -0.02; 8.21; 8.46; 8.28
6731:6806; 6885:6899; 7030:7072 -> -0.02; 8.21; 8.39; 8.29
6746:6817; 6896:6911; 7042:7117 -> -0.04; 8.22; 7.99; 8.12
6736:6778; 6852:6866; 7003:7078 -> 0.02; 8.25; 8.37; 8.29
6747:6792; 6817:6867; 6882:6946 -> 0.02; 8.25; 8.42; 8.34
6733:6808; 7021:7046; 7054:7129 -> -0.09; 8.21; 7.82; 7.89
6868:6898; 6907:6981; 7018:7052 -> 0.01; 8.43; 8.53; 8.47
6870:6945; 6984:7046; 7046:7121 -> -0.05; 8.42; 7.93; 8.12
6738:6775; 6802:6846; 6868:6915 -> 0.02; 8.24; 8.42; 8.33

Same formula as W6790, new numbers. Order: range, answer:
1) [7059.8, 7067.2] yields 8.06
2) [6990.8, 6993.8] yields 8.53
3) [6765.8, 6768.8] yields 8.4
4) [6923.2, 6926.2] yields 8.37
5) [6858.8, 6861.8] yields 8.13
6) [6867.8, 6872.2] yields 8.37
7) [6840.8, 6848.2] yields 8.15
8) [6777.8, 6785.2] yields 8.26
